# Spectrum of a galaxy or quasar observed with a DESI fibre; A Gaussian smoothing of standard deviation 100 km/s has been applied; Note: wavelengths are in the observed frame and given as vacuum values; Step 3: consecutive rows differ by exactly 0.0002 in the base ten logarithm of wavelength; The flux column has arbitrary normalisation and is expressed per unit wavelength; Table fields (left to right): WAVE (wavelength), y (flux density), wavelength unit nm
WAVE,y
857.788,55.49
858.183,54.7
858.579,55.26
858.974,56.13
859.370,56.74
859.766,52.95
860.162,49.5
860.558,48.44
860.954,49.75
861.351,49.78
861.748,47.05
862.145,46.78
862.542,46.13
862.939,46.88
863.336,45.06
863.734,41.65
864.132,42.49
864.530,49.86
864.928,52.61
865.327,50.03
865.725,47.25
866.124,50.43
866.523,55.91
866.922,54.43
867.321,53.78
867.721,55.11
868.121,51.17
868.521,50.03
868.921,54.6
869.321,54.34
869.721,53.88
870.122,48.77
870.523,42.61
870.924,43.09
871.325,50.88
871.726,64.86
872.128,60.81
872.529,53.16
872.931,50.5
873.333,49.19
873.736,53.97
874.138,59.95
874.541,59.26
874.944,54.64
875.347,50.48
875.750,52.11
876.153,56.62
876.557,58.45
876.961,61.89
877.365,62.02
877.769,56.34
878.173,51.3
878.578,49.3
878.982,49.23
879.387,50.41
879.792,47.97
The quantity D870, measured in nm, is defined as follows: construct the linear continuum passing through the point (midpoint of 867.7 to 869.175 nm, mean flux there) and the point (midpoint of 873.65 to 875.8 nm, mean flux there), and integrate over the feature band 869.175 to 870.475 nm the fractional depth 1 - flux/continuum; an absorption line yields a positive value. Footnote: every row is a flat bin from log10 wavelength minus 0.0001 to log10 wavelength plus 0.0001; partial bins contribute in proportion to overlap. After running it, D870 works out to 0.05 nm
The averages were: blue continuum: 52.5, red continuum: 55.3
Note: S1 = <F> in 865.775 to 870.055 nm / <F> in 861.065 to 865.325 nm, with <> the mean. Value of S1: 1.13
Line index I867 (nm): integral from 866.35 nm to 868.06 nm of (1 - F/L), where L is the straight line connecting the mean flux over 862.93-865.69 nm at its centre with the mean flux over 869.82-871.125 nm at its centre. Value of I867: -0.30 nm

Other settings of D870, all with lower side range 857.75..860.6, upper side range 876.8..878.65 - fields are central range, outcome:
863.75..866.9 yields 0.30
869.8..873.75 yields 0.28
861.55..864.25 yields 0.45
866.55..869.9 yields 0.10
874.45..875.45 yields 0.02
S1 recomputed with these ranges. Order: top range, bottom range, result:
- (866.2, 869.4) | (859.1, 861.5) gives 1.04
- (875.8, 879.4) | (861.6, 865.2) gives 1.19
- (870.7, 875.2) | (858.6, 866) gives 1.11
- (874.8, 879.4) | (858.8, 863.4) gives 1.10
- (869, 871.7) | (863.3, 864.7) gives 1.13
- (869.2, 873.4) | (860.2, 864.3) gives 1.12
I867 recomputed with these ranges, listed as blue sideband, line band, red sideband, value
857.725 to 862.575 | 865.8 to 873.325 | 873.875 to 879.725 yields 0.13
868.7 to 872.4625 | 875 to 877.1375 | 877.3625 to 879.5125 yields -0.13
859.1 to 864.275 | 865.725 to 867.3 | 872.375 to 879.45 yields -0.08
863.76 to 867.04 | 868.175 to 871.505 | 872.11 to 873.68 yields 0.10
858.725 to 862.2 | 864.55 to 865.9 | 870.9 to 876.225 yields 0.06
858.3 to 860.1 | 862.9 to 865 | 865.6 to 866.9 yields 0.27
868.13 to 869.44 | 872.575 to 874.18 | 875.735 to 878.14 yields 0.08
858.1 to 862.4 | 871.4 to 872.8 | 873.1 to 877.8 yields -0.08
